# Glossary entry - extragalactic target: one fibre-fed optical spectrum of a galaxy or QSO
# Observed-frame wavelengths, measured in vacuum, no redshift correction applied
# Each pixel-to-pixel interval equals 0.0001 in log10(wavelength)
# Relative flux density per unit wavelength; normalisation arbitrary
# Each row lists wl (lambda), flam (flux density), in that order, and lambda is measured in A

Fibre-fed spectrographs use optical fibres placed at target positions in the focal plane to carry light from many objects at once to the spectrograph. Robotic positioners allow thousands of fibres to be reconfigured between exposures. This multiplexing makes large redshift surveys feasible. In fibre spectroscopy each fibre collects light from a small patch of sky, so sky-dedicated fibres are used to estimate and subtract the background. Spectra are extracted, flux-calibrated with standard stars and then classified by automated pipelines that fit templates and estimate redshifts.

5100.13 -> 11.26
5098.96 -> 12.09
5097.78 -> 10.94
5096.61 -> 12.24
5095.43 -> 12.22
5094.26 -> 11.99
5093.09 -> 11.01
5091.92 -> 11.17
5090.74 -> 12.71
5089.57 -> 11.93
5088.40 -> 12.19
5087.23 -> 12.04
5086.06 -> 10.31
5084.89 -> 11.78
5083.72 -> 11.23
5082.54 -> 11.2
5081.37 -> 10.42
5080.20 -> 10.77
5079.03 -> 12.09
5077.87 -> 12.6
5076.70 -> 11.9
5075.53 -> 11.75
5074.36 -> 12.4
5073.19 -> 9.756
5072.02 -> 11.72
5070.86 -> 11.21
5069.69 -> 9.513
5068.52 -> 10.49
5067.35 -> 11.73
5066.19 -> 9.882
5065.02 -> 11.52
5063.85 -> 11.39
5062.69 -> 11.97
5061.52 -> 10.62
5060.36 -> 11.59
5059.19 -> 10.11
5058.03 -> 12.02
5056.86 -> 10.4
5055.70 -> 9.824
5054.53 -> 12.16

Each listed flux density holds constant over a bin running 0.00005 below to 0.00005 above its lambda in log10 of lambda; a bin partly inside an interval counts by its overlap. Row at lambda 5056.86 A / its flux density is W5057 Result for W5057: 10.4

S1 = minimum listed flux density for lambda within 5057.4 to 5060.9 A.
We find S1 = 10.11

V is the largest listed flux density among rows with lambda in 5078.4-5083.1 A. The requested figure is 12.09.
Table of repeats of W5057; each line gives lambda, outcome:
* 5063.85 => 11.39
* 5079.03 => 12.09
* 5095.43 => 12.22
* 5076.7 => 11.9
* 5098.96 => 12.09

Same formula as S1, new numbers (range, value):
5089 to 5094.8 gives 11.01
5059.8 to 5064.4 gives 10.62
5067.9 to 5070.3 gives 9.513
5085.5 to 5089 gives 10.31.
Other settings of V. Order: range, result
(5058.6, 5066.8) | 11.97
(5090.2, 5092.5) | 12.71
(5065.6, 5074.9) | 12.4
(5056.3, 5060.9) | 12.02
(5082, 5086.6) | 11.78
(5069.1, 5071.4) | 11.21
